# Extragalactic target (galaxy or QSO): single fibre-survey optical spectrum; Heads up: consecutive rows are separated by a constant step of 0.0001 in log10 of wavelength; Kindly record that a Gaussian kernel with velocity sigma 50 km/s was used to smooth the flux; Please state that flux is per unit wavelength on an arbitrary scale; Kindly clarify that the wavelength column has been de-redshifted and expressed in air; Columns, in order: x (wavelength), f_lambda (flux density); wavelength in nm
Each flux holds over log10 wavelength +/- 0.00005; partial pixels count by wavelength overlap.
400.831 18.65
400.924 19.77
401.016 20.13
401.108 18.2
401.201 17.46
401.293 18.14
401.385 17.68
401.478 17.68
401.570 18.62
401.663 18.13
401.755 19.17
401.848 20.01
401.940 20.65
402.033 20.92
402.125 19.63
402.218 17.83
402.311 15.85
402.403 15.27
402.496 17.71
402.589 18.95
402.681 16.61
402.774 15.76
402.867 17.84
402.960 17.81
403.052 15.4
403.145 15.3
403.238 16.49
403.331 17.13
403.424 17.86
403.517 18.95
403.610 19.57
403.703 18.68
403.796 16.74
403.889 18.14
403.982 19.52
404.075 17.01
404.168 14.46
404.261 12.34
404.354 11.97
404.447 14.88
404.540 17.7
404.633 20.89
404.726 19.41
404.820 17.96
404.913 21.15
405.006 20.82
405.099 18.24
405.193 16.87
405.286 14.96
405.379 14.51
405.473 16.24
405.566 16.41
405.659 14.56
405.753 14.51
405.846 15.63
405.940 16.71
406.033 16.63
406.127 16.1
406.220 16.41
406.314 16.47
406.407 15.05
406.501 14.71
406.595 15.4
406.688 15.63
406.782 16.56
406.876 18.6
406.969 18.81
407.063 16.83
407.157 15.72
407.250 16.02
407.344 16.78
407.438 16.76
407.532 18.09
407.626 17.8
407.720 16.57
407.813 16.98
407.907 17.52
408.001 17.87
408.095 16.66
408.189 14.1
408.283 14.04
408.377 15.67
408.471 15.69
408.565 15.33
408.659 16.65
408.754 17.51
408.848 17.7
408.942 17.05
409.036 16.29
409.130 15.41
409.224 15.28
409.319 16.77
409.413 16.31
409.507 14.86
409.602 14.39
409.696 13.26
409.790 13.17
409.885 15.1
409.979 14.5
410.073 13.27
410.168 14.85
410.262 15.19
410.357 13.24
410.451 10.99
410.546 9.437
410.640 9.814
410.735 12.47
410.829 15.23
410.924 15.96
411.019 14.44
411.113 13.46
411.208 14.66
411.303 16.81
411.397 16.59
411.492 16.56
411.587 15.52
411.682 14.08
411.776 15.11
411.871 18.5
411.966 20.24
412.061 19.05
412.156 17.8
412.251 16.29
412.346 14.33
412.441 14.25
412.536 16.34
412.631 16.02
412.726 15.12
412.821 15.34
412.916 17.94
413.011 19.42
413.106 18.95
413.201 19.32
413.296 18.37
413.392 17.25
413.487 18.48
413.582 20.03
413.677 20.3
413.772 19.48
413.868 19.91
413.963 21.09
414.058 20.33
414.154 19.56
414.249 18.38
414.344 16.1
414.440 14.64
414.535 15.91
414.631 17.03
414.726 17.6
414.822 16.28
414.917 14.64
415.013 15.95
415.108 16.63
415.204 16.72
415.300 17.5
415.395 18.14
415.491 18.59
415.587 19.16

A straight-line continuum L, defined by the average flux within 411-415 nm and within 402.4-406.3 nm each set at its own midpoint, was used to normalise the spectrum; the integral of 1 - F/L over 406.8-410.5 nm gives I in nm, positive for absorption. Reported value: 0.26 nm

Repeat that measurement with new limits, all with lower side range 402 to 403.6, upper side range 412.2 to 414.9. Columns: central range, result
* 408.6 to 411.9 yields 0.51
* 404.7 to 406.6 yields 0.09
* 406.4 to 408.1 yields 0.07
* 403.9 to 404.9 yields 0.03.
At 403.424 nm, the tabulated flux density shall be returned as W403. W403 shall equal 17.86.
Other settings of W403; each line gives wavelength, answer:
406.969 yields 18.81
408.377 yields 15.67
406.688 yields 15.63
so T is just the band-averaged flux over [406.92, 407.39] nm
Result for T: 16.9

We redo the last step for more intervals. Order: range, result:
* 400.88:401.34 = 18.8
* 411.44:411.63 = 16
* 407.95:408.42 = 15.7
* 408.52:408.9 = 16.8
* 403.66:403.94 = 17.9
